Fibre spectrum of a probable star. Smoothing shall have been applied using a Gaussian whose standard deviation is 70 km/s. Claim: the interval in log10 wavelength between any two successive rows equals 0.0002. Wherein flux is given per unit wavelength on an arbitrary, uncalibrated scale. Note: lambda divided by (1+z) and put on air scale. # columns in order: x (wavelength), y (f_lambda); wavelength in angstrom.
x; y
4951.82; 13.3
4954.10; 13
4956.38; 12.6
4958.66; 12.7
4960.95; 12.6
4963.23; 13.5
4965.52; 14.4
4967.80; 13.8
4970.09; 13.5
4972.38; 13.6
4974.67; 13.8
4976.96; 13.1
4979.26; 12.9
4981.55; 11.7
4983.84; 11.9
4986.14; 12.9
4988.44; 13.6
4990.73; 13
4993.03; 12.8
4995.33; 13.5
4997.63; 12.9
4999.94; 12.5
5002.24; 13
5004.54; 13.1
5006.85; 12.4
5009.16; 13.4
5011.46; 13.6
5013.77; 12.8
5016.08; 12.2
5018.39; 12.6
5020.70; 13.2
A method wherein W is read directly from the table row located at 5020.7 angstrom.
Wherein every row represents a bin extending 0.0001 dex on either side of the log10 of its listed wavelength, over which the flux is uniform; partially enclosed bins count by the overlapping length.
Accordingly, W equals 13.2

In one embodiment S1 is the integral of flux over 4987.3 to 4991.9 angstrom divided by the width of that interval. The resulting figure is 13.3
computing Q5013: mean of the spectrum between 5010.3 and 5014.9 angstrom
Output 13.2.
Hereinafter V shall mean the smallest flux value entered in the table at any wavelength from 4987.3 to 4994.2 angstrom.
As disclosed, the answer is 12.8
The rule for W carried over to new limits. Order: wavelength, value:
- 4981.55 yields 11.7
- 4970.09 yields 13.5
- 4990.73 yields 13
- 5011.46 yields 13.6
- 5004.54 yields 13.1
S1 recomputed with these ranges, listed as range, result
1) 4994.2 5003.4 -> 13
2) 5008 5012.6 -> 13.5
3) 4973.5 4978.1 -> 13.5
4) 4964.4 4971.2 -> 13.9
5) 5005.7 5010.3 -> 12.9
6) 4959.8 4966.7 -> 13.5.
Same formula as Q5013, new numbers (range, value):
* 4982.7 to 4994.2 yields 12.8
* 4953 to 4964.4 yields 12.9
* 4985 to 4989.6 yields 13.3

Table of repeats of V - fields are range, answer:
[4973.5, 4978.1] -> 13.1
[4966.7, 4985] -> 11.7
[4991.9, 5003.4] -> 12.5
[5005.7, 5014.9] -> 12.4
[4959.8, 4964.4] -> 12.6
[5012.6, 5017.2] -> 12.2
